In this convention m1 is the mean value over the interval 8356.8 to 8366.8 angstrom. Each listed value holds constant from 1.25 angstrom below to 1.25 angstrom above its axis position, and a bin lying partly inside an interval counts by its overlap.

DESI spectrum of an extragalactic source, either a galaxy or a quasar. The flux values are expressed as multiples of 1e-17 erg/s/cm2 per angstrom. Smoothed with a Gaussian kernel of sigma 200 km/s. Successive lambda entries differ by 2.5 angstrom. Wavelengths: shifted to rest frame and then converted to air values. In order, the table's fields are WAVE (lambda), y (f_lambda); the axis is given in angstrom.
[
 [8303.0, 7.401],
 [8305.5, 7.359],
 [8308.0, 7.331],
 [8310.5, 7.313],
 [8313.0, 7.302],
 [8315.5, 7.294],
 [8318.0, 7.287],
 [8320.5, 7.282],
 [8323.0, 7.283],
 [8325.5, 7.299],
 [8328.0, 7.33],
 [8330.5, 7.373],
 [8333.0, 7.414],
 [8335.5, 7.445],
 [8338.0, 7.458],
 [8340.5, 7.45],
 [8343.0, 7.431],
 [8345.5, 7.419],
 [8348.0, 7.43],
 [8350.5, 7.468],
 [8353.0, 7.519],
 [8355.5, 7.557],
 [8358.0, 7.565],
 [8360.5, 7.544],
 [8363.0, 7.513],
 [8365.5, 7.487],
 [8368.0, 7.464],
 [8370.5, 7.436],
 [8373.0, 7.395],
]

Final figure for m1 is 7.53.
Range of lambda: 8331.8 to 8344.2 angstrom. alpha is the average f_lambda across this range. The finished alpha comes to 7.44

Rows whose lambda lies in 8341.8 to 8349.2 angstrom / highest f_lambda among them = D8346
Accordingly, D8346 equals 7.431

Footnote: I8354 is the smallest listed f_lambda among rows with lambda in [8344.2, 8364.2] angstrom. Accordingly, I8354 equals 7.419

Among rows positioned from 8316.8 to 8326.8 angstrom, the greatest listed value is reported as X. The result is 7.299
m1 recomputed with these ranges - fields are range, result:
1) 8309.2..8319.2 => 7.3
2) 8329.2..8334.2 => 7.39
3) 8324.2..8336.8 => 7.37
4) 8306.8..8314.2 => 7.32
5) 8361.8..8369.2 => 7.49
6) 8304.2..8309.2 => 7.35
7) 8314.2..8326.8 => 7.29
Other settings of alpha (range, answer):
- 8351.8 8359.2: 7.55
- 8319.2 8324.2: 7.28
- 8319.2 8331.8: 7.31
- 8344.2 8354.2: 7.46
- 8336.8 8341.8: 7.45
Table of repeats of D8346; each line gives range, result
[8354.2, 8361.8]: 7.565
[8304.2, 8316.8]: 7.359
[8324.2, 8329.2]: 7.33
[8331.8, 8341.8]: 7.458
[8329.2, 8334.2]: 7.414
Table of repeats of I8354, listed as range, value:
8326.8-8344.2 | 7.33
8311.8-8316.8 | 7.294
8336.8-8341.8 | 7.45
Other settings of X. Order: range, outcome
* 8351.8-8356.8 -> 7.557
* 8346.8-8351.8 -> 7.468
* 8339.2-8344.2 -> 7.45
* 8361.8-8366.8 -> 7.513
